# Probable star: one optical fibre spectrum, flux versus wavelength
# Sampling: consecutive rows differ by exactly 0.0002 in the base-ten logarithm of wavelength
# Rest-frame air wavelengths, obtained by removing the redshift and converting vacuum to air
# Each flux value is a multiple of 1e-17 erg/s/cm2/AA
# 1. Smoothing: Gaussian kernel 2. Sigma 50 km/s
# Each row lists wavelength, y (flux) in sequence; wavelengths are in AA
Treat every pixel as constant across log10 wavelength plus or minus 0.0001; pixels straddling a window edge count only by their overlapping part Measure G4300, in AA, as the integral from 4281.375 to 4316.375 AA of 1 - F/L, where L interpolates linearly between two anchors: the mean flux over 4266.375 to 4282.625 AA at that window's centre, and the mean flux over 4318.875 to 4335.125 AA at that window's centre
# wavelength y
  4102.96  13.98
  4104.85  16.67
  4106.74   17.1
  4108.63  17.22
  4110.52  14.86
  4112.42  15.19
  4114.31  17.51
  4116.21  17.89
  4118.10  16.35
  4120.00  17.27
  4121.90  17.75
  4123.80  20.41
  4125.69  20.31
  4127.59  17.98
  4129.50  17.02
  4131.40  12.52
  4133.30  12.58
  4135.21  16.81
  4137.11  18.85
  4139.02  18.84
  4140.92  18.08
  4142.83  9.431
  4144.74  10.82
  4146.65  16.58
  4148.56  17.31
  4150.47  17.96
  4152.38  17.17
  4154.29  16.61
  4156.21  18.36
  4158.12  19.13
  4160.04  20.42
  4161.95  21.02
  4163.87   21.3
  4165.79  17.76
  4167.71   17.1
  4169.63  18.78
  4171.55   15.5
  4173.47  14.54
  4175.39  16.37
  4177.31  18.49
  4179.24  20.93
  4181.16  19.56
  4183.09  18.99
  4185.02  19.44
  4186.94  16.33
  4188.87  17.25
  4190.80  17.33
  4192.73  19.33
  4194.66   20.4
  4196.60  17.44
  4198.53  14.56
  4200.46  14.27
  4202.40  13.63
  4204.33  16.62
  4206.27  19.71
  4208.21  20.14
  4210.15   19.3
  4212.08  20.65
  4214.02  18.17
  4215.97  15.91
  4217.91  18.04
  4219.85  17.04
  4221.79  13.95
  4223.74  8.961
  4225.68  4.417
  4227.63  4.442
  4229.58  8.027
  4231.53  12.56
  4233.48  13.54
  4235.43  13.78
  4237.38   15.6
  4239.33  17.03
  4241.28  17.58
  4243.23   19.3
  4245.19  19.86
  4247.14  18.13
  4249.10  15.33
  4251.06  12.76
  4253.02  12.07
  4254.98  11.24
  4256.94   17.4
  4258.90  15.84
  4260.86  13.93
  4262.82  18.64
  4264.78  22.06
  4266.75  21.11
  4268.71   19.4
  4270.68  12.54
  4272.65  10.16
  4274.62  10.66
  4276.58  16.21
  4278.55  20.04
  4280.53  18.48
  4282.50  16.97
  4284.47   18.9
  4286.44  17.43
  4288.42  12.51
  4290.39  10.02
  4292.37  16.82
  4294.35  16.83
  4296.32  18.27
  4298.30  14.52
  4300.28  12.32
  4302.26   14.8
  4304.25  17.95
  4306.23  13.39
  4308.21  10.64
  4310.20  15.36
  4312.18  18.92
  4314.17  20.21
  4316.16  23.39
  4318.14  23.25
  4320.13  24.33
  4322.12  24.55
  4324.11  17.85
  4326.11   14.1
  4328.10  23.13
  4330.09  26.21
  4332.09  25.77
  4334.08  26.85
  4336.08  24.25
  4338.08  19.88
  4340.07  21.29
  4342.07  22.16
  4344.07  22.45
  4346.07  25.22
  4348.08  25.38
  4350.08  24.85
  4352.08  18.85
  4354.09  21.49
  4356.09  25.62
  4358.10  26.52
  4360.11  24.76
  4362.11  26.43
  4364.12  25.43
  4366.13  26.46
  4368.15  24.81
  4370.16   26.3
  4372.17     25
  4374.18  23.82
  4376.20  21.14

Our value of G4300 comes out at 5.8 AA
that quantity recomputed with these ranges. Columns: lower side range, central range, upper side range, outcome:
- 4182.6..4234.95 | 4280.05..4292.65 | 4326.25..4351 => 2.9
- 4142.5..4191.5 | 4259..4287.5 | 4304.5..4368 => 5.1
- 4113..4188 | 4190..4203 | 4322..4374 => 1.4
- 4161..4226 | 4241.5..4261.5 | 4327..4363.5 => 4.1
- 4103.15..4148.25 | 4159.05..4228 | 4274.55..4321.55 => -1.6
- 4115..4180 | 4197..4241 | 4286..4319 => 5.7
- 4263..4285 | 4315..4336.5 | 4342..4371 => -1.3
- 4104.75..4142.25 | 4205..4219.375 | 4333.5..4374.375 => 0.7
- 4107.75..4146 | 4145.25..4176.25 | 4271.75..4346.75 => -1.8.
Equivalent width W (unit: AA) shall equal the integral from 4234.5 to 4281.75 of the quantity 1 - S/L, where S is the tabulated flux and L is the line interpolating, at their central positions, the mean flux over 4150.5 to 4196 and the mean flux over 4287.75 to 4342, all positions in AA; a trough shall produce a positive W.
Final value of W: 6.21 AA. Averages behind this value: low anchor 18.3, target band 16.2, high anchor 18.9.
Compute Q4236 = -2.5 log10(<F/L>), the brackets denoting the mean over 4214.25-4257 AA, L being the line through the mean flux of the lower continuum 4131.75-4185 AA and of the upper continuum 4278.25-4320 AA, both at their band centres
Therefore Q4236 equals 0.22 mag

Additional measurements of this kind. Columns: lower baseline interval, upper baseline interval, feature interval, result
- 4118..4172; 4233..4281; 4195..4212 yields -0.04 mag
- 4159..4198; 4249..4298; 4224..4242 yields 0.40 mag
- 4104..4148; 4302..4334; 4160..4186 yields -0.07 mag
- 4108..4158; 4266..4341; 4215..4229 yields 0.43 mag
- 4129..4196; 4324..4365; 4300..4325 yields 0.21 mag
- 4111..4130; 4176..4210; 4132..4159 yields 0.10 mag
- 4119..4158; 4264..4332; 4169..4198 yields -0.07 mag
